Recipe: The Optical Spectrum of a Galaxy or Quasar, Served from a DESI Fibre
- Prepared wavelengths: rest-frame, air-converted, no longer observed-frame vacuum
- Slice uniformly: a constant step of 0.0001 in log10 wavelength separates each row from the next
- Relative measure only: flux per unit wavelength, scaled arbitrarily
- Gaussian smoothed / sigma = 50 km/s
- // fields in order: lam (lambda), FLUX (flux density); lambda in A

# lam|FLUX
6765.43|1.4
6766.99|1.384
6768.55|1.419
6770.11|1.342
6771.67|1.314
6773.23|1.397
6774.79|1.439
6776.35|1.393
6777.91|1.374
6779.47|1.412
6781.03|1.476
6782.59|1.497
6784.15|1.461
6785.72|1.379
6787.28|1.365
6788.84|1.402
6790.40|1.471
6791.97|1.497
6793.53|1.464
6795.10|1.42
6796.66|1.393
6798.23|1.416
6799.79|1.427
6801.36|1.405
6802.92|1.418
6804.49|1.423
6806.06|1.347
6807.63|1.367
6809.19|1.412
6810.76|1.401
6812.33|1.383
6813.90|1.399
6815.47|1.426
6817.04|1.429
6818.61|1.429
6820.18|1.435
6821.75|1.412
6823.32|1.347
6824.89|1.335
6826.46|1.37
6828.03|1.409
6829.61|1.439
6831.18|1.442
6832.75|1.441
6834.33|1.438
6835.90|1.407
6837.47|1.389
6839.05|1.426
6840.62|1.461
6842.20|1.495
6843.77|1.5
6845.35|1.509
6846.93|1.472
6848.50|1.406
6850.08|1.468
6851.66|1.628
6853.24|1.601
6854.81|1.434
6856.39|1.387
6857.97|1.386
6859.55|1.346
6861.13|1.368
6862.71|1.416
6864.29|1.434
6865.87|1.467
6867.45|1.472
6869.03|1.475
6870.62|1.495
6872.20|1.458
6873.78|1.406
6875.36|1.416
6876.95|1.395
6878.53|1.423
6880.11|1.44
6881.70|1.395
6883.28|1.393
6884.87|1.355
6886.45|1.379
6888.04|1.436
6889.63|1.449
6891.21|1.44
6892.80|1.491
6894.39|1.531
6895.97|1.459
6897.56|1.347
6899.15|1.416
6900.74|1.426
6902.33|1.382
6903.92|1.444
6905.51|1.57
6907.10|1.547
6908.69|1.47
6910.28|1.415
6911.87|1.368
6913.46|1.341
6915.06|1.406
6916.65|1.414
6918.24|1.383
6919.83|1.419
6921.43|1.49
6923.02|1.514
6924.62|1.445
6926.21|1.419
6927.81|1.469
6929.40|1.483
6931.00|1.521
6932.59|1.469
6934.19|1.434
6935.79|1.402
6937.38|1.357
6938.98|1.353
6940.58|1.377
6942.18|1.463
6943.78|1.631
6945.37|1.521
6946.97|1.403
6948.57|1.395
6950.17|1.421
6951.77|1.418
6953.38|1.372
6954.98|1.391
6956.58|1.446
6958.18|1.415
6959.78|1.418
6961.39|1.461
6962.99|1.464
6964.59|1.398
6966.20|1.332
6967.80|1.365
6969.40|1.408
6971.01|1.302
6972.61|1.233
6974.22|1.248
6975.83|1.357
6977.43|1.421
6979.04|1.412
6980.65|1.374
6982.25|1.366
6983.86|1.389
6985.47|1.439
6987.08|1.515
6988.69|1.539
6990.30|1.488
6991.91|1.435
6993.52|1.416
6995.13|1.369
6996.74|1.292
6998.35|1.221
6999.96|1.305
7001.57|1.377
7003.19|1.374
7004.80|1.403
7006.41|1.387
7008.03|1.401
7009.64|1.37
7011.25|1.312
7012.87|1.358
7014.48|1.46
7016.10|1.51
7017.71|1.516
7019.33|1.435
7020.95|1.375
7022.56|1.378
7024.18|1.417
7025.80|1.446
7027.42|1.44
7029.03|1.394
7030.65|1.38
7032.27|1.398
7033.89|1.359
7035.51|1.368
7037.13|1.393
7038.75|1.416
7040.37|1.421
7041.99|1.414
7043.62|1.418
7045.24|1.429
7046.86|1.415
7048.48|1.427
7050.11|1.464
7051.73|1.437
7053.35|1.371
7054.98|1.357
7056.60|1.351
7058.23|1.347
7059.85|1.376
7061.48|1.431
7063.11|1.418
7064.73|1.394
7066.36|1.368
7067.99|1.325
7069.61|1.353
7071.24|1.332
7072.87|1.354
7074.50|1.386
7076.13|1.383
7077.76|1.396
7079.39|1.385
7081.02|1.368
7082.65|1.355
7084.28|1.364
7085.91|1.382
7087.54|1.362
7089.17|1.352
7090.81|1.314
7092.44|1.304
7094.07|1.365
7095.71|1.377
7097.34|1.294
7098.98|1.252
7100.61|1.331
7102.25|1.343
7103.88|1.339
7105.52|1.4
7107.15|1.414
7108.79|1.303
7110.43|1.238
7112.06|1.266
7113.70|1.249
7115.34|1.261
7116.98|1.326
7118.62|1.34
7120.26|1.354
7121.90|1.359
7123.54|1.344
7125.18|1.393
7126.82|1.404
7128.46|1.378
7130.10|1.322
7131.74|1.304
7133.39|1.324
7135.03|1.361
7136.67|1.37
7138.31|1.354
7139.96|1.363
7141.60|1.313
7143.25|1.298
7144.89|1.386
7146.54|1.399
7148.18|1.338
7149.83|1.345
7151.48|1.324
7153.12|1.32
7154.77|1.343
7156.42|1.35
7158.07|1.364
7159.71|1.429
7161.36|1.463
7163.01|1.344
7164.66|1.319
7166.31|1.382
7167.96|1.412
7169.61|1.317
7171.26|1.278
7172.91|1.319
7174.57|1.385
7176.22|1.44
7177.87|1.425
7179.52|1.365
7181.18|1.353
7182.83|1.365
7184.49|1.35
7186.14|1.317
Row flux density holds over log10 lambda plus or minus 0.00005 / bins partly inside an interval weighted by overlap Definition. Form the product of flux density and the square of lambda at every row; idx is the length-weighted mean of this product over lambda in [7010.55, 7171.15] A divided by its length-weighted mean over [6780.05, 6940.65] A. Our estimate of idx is 1.02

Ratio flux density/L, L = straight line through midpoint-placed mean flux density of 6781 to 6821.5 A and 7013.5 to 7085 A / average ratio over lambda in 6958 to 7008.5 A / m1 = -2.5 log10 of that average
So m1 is 0.02 mag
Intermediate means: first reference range 1.42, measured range 1.38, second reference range 1.4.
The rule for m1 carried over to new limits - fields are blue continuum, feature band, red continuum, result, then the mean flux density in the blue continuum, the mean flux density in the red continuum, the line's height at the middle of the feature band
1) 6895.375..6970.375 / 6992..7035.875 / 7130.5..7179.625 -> 0.01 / 1.43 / 1.36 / 1.4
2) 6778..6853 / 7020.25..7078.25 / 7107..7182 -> -0.02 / 1.43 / 1.35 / 1.37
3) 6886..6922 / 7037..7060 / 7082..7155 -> -0.03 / 1.44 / 1.34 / 1.37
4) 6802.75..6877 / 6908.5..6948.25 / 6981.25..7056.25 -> -0.02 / 1.43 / 1.4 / 1.42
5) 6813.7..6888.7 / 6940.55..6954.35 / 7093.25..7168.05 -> -0.04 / 1.43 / 1.34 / 1.4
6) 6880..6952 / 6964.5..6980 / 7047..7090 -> 0.06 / 1.44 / 1.38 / 1.42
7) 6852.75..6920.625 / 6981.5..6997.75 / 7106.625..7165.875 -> -0.02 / 1.43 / 1.34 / 1.39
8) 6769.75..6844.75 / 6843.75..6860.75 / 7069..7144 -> -0.04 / 1.42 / 1.34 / 1.4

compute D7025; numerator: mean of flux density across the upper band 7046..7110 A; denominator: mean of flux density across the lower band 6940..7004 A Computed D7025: 0.98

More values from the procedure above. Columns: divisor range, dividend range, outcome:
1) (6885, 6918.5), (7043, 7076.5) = 0.97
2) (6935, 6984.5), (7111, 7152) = 0.96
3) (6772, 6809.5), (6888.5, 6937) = 1.02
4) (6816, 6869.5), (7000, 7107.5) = 0.96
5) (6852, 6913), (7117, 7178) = 0.95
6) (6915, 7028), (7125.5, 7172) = 0.96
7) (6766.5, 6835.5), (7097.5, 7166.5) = 0.95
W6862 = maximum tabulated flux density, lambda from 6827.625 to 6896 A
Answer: 1.628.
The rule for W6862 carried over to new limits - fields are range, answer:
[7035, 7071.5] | 1.464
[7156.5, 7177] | 1.463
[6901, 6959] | 1.631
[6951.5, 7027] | 1.539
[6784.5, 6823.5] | 1.497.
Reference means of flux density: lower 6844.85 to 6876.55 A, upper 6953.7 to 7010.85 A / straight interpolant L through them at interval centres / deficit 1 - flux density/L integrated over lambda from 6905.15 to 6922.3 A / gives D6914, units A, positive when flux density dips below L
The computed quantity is -0.2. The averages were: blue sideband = 1.45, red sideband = 1.39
